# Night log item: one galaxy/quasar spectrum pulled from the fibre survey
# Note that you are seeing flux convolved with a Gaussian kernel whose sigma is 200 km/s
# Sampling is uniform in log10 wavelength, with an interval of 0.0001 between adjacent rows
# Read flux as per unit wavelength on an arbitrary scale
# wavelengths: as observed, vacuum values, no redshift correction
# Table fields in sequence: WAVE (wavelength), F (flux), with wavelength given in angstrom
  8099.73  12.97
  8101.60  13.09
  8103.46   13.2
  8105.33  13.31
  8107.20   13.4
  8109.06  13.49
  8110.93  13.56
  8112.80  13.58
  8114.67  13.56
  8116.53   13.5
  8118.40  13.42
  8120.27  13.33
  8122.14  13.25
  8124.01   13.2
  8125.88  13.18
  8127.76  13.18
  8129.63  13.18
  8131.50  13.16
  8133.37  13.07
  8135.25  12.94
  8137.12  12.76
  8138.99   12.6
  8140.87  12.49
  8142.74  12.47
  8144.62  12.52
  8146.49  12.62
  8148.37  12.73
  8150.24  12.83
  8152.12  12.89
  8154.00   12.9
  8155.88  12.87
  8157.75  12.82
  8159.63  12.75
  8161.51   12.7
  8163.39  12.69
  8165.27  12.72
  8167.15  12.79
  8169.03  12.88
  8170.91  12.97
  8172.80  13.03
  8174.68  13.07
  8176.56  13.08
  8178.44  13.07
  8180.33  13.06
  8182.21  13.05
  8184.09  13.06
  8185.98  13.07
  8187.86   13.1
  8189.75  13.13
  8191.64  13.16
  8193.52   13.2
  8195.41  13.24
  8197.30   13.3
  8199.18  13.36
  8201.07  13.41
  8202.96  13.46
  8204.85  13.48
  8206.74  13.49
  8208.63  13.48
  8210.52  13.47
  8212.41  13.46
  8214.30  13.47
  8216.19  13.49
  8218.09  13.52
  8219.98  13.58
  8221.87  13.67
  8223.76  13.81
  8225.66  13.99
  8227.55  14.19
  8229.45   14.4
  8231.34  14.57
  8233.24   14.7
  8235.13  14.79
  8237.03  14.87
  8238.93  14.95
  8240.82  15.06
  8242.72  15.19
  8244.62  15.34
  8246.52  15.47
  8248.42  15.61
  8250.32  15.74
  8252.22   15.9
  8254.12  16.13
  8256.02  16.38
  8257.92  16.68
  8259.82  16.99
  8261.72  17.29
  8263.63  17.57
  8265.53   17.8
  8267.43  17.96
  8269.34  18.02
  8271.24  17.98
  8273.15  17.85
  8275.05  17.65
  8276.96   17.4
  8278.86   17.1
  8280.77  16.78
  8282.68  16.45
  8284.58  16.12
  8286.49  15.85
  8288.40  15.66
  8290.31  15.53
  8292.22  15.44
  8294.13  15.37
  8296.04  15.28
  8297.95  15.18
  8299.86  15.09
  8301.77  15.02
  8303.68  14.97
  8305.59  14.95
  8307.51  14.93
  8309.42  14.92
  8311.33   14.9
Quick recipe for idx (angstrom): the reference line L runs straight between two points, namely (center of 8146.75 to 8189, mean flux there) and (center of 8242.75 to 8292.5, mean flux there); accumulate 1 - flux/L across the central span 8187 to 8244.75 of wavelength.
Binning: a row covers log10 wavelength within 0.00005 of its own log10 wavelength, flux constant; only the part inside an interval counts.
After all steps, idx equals 3.3 angstrom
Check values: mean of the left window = 12.9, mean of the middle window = 13.9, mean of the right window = 16.6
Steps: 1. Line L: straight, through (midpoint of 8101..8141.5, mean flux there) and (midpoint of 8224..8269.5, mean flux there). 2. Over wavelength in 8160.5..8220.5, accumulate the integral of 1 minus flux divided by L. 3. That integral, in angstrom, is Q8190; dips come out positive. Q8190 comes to 5.8 angstrom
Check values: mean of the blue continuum 13.2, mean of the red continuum 15.7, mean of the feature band 13.2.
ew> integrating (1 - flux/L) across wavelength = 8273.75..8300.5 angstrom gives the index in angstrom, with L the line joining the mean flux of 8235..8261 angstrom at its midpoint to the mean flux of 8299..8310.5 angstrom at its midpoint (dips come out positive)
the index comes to -1.6 angstrom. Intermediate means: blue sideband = 15.7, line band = 16.1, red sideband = 15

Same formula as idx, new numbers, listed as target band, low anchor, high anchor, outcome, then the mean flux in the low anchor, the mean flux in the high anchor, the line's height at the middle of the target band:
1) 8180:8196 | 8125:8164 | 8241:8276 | 1.3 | 12.8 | 16.7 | 14.3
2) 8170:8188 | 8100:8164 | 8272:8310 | 1.1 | 13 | 15.9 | 13.9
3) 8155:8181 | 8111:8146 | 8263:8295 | 2.2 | 13.1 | 16.9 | 14.1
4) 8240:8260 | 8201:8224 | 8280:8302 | -1.8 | 13.5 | 15.7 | 14.5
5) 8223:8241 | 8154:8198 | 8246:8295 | 0.8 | 13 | 16.7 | 15.2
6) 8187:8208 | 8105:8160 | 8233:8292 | 2.0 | 13.1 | 16.4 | 14.7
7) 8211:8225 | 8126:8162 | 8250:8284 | 1.7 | 12.8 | 17.1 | 15.4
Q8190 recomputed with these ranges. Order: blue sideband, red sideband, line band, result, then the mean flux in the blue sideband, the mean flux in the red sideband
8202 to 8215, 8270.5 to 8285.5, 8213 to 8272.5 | -0.5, 13.5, 17.2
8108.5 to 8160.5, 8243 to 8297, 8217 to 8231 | 1.3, 13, 16.5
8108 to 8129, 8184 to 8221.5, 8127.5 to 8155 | 1.2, 13.4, 13.4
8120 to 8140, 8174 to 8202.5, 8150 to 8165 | 0.4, 13.1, 13.2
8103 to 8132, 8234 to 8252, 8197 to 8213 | 1.3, 13.3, 15.2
